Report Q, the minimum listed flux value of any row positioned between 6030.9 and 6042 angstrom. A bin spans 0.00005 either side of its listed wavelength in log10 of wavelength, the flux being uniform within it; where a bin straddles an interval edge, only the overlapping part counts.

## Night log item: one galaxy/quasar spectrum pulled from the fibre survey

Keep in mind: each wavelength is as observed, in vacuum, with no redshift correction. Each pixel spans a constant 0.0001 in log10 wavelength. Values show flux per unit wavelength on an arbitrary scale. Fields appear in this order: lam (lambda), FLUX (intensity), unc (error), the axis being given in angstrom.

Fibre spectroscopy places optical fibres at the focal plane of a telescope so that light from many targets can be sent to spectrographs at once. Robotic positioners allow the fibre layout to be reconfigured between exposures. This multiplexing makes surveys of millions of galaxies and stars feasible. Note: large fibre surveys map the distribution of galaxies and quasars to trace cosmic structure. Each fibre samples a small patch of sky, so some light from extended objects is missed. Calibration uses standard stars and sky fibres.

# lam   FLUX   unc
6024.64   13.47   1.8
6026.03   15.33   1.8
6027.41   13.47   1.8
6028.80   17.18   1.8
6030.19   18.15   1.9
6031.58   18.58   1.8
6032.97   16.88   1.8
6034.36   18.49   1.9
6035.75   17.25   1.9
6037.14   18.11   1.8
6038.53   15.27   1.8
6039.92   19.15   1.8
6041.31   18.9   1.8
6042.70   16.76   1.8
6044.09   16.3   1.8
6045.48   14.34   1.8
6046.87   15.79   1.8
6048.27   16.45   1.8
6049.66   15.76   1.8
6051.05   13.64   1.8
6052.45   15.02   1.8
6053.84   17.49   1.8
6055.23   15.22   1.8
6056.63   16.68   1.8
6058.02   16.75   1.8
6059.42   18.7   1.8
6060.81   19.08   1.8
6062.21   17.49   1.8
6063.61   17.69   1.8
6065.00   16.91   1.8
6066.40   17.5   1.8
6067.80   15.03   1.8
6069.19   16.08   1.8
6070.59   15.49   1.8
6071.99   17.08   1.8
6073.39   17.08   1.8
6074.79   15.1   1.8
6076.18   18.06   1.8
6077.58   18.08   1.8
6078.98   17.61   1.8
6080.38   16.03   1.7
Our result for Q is 15.27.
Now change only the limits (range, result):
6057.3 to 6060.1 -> 16.75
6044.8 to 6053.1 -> 13.64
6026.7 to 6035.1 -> 13.47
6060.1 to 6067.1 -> 16.91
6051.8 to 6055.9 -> 15.02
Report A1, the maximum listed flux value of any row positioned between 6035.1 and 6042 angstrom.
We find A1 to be 19.15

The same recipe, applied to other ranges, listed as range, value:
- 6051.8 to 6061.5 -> 19.08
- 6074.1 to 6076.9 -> 18.06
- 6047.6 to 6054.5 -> 17.49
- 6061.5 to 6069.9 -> 17.69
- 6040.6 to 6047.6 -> 18.9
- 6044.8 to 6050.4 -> 16.45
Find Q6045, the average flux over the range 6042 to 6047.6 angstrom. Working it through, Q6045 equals 15.8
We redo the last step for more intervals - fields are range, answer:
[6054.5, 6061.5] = 17.3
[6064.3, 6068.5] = 16.5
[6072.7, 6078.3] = 17.1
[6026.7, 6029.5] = 15.4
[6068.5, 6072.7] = 16.2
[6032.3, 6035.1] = 17.7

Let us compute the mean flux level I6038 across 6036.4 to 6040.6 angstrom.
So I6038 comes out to 17.5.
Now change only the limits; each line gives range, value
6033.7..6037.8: 17.9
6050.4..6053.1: 14.3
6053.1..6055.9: 16.4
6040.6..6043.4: 17.9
